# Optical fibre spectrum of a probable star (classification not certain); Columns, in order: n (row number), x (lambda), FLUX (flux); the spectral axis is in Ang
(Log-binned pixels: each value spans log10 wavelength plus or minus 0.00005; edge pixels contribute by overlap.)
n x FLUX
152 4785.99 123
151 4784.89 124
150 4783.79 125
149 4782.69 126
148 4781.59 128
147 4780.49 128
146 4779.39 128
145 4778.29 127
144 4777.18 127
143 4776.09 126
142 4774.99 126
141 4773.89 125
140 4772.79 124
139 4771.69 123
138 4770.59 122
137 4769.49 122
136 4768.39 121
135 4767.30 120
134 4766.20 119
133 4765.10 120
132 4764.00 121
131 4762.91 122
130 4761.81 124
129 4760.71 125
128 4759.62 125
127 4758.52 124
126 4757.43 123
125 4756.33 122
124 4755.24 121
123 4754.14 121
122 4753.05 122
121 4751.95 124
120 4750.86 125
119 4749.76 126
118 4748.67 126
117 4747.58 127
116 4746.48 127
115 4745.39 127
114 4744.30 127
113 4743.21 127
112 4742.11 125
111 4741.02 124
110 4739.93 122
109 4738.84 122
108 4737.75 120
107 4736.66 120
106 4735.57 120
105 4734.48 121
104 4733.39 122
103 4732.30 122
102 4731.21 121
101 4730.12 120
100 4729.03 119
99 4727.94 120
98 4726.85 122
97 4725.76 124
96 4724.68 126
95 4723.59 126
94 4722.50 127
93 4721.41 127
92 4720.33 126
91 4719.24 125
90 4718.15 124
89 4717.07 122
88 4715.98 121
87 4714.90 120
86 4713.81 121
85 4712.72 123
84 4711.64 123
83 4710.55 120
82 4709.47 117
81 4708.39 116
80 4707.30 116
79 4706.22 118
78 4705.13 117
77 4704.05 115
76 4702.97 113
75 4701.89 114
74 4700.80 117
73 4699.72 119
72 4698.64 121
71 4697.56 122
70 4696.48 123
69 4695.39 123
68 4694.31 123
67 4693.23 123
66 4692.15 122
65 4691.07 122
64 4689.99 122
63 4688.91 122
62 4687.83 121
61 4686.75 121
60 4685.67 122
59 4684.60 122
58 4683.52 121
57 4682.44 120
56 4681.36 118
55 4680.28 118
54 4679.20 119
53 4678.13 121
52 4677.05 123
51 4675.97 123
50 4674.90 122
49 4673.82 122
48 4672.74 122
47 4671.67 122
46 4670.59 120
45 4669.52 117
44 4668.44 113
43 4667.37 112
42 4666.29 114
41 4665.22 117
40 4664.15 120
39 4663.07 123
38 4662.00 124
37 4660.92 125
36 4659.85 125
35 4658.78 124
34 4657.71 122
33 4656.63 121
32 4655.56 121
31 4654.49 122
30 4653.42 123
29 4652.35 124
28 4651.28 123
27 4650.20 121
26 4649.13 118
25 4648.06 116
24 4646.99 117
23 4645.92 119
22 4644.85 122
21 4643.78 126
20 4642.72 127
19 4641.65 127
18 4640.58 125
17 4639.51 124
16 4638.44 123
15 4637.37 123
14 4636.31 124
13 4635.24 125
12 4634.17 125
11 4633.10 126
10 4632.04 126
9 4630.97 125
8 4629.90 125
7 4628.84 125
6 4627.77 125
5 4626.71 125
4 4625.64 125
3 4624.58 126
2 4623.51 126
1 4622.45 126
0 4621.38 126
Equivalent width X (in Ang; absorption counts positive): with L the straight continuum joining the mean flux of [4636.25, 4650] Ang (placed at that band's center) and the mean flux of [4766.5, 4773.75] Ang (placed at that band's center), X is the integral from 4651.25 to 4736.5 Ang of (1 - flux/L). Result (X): 0.9 Ang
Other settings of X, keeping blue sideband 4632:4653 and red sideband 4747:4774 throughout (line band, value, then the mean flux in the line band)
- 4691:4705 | 0.38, 120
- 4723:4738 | 0.15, 122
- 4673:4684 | 0.20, 121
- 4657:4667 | 0.13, 121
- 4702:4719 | 0.54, 119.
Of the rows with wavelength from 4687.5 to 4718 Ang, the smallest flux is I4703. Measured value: 113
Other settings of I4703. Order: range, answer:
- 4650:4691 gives 112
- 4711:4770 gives 119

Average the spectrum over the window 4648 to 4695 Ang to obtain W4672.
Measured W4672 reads 121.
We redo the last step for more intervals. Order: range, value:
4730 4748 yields 123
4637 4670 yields 121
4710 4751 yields 123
